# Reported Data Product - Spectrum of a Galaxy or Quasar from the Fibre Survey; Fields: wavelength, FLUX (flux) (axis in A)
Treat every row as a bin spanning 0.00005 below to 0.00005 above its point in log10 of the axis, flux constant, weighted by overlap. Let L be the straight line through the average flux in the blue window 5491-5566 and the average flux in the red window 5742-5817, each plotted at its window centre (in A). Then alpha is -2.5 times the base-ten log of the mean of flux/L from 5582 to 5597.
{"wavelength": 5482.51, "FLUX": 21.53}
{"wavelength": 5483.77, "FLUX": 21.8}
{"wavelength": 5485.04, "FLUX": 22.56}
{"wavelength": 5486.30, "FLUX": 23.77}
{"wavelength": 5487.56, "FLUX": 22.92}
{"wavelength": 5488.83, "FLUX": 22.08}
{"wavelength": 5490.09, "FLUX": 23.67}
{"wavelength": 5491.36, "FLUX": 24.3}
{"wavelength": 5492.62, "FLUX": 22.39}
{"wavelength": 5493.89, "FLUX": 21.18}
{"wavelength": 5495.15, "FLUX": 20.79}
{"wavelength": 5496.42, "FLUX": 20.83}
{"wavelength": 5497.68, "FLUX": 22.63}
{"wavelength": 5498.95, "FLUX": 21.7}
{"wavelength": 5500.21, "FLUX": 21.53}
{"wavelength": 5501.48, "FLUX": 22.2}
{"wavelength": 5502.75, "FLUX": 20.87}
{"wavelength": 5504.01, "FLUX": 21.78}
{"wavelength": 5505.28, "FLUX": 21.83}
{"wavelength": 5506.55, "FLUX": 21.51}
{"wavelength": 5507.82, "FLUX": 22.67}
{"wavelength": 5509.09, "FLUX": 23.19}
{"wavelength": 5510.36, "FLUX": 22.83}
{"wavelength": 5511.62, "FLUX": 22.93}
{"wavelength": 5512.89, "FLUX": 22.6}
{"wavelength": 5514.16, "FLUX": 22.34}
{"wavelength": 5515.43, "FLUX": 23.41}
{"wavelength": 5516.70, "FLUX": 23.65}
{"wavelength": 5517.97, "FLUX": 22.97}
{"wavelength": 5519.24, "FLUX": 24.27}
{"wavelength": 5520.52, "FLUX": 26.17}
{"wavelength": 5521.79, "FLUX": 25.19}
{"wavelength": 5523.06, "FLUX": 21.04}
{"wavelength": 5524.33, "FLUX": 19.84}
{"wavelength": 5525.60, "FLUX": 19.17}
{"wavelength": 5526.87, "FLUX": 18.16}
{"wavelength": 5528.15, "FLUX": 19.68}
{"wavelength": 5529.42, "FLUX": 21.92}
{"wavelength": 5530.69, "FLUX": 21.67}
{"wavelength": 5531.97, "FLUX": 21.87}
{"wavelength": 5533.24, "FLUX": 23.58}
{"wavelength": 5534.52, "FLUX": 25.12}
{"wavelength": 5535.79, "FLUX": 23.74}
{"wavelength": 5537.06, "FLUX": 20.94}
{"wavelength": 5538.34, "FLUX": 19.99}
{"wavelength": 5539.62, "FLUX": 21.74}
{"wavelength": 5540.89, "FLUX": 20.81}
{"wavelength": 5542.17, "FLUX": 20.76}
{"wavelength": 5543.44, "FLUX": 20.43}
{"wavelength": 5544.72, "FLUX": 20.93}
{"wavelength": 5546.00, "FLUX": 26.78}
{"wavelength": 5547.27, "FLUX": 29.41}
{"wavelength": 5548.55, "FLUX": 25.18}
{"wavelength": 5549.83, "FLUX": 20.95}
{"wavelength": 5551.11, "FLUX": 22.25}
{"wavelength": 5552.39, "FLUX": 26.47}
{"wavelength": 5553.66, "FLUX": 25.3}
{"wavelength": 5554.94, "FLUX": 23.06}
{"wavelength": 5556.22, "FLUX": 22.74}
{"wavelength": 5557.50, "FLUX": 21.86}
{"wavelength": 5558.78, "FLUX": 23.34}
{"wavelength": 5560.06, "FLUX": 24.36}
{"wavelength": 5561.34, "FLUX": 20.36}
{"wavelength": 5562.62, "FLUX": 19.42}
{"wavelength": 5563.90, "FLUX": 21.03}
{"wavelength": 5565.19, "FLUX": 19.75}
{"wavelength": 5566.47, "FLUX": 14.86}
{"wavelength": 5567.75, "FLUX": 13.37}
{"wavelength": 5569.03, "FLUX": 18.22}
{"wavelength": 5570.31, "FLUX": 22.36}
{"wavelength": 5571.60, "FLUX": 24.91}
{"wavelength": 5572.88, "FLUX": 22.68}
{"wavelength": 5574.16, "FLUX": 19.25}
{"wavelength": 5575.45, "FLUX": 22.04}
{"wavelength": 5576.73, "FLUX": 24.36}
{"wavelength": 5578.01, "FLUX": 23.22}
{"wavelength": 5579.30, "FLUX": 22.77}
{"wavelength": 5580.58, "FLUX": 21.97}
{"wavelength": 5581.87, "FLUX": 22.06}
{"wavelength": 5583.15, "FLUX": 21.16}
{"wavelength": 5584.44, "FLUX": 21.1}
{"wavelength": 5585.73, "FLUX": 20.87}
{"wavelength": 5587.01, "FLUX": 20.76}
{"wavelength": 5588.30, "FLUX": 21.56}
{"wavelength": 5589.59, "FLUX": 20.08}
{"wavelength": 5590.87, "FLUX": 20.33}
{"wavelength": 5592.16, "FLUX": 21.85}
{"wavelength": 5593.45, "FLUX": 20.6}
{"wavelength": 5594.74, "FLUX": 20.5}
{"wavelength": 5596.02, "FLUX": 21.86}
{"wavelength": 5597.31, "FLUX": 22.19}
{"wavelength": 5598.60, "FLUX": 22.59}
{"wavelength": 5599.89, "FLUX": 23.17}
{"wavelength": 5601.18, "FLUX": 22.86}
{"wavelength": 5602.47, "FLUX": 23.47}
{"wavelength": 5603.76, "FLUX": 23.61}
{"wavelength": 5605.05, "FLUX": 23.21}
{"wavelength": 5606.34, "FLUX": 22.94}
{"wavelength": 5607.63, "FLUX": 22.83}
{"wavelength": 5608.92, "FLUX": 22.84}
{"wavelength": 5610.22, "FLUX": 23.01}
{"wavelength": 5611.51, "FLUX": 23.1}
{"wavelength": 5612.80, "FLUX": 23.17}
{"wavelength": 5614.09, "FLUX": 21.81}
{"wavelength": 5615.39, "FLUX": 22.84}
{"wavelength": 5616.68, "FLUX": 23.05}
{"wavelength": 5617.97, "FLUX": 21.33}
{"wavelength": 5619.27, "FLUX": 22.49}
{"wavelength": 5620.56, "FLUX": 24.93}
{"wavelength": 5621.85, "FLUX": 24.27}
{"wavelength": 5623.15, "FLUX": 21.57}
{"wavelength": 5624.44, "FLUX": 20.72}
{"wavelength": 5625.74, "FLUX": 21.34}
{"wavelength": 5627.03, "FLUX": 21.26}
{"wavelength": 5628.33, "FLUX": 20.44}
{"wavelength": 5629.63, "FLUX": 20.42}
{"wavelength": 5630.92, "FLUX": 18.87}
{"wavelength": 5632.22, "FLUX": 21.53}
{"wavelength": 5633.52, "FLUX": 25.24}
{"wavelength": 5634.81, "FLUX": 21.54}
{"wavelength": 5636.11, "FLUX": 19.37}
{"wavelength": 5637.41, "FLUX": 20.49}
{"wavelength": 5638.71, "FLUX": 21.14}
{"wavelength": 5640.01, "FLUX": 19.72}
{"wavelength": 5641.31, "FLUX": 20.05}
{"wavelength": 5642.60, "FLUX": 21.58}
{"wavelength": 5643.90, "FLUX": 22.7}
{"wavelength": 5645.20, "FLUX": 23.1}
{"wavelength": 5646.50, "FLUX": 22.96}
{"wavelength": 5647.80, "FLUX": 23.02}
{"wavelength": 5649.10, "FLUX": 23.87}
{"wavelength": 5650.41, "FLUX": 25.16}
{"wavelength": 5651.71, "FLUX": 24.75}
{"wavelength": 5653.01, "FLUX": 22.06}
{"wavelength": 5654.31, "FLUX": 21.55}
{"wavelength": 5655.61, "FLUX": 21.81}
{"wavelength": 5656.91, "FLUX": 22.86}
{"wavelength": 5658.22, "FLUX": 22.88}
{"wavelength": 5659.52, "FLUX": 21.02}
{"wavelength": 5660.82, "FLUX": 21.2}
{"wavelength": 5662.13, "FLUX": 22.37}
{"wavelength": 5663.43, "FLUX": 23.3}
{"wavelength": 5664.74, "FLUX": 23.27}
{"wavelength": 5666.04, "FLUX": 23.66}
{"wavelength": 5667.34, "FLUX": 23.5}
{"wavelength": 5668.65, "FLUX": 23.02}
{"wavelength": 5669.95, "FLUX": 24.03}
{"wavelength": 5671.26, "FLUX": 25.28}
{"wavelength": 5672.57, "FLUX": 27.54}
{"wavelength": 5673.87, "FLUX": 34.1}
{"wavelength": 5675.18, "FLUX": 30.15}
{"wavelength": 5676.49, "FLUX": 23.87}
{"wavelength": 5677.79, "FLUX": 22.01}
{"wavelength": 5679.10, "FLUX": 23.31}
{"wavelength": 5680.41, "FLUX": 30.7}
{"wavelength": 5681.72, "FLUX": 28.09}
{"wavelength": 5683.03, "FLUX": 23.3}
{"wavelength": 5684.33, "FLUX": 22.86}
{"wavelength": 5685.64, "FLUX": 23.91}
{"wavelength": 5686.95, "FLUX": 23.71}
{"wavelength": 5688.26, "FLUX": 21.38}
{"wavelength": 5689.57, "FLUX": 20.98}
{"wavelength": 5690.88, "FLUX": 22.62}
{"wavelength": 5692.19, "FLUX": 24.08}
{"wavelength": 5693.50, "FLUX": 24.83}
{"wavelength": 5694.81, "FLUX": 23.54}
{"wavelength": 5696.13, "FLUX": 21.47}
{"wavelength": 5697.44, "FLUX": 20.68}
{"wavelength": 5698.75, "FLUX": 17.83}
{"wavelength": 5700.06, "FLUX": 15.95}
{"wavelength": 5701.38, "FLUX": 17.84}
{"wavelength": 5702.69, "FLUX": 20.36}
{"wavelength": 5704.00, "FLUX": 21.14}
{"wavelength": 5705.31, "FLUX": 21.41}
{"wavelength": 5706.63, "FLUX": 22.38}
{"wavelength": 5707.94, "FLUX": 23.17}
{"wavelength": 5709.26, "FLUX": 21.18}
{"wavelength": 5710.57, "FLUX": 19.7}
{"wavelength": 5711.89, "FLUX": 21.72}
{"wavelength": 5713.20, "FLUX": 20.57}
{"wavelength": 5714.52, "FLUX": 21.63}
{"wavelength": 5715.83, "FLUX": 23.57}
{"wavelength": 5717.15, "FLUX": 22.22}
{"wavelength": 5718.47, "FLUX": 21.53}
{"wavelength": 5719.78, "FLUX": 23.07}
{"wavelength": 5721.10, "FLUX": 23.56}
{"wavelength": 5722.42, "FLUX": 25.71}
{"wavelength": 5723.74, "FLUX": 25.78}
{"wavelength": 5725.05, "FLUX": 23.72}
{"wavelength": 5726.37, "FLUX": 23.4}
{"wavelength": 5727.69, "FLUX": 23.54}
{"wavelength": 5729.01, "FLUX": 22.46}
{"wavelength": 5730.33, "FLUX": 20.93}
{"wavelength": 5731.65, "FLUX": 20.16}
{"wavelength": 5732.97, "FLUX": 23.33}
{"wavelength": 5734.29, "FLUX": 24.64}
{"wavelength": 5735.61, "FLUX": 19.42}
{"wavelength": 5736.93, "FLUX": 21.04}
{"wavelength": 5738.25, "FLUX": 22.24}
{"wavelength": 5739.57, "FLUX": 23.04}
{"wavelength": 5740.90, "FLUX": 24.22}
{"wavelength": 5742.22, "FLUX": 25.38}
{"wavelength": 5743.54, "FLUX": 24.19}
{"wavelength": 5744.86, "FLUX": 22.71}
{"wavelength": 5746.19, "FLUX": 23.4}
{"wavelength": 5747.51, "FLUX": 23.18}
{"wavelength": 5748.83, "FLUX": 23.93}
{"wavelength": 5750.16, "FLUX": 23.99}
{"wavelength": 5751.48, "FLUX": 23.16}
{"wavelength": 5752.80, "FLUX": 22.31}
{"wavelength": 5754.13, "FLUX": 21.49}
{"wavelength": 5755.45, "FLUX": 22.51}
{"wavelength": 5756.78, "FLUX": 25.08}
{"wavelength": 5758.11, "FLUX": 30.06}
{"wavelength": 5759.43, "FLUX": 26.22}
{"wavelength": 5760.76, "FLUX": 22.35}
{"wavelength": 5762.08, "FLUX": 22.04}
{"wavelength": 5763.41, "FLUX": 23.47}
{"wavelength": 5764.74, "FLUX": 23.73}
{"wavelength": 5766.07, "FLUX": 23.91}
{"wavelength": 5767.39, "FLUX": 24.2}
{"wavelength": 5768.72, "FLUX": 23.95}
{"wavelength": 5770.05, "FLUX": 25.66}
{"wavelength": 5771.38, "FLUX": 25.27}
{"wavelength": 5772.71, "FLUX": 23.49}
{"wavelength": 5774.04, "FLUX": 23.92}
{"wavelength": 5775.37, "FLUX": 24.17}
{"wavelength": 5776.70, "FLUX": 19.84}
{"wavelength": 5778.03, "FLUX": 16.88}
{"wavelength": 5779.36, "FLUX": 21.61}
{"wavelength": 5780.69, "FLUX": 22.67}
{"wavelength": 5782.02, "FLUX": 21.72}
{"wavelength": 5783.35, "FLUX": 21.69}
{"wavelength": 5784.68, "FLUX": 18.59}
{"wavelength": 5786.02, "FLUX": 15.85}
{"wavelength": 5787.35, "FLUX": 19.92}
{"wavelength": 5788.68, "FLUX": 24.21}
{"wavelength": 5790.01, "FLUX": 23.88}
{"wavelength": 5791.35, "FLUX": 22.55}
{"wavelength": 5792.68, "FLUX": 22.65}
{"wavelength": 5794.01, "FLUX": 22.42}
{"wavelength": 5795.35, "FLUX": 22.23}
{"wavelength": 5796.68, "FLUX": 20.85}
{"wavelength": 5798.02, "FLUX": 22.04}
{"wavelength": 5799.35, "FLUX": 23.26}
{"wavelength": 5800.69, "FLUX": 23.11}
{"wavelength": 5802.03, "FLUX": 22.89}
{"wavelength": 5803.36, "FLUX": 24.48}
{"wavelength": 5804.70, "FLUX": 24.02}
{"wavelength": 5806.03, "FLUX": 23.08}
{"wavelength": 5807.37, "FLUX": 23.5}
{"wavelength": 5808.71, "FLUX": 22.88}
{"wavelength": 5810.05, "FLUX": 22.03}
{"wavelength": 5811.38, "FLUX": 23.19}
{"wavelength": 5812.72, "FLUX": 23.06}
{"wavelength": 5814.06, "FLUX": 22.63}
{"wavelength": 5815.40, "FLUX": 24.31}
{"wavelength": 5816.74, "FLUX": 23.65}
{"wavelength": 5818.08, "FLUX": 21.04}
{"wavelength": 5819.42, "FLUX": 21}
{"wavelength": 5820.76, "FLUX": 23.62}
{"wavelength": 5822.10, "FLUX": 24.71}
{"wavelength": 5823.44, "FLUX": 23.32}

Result 0.07 mag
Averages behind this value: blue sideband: 22.3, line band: 21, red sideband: 23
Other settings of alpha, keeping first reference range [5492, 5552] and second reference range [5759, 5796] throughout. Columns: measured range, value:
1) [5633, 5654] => 0.00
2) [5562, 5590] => 0.08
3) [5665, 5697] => -0.10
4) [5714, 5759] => -0.04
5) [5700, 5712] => 0.09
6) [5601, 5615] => -0.03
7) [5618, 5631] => 0.03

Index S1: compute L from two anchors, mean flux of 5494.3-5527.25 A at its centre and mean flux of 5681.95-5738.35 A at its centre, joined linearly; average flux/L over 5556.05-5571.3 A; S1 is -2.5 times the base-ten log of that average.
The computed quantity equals 0.10 mag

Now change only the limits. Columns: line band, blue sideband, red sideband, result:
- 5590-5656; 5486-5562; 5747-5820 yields 0.023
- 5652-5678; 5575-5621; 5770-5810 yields -0.082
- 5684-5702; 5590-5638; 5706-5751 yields 0.052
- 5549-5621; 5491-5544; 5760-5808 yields 0.011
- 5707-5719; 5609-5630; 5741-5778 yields 0.074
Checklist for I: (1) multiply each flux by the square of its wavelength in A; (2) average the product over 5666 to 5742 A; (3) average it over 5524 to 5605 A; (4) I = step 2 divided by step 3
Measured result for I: 1.11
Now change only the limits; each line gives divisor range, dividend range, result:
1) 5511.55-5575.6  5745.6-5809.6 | 1.13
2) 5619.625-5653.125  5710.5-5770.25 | 1.10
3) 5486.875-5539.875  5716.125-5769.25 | 1.14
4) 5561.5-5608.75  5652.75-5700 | 1.14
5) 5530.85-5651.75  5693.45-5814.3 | 1.08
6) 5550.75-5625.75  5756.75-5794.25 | 1.11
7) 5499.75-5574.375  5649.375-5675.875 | 1.15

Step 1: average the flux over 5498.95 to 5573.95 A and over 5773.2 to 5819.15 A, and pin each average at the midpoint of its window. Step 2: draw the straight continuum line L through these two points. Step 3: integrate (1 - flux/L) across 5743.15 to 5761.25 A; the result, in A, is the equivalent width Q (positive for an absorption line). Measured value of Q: -1.4 A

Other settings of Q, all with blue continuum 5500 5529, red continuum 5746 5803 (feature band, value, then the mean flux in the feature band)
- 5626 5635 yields 0.5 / 21.3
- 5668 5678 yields -1.7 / 26.5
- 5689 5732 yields 1.4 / 21.9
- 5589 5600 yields 0.5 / 21.4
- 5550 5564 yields -0.3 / 22.8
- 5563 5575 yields 1.4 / 19.6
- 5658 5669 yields -0.1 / 22.7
